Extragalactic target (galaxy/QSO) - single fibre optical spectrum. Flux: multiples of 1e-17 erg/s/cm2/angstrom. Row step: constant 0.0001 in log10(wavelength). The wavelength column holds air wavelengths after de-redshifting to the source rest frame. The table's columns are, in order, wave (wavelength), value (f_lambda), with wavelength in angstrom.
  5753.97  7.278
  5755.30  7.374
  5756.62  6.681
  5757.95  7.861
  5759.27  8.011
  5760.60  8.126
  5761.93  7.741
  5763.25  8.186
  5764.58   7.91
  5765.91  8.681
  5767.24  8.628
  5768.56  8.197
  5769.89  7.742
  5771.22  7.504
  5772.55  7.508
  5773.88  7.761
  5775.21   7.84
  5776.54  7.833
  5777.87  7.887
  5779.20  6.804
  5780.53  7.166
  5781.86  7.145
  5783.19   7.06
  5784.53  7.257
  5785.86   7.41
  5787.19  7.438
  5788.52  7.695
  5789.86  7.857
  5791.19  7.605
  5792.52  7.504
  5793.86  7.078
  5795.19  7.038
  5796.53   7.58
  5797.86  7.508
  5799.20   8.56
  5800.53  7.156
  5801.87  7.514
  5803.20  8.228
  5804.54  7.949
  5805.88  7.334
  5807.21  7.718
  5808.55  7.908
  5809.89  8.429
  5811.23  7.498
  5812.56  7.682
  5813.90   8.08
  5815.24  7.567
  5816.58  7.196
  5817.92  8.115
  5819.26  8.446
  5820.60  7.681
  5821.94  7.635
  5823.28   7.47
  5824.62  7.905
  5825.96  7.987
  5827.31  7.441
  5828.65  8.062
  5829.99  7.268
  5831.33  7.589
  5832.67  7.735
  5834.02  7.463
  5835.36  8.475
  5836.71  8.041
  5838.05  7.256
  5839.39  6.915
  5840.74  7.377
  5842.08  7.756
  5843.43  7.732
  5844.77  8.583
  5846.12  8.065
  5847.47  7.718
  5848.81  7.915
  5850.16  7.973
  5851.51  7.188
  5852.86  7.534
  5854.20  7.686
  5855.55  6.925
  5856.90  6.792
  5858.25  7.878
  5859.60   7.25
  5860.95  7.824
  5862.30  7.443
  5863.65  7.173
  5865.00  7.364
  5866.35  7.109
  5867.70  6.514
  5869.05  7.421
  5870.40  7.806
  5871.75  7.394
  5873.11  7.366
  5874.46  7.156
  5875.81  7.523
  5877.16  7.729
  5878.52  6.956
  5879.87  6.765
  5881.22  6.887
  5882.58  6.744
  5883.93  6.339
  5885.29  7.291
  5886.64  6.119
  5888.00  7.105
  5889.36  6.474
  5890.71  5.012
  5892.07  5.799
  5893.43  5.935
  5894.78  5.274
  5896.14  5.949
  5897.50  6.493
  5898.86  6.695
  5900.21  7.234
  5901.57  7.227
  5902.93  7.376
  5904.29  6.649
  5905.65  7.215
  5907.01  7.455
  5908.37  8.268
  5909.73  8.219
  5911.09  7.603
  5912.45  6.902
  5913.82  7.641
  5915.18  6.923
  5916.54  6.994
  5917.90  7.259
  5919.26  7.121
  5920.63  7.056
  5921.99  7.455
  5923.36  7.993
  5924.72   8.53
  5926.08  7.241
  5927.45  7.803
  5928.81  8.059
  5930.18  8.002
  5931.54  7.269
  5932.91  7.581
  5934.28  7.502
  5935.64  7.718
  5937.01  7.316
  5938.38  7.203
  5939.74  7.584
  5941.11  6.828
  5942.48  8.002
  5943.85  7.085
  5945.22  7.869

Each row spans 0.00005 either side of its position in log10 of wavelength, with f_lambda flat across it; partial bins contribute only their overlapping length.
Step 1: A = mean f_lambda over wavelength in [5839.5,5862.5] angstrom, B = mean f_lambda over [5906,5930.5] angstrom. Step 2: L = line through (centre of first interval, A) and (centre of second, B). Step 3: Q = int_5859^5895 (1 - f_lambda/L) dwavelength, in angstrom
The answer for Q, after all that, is 3.3 angstrom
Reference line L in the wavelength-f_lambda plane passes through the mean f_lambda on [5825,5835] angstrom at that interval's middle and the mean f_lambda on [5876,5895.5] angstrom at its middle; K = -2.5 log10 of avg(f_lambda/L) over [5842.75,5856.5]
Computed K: -0.06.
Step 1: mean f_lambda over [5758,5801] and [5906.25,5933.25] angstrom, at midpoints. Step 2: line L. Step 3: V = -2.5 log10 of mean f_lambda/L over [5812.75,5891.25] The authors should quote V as 0.03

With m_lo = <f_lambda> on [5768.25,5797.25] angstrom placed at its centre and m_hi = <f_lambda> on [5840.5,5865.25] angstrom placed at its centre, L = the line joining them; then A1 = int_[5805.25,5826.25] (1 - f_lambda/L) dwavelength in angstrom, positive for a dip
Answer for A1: -0.7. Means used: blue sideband 7.49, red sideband 7.59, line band 7.79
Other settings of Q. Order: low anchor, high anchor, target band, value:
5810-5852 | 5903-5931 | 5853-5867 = 0.58 angstrom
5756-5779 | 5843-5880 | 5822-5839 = -0.25 angstrom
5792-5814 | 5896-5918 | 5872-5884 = 0.40 angstrom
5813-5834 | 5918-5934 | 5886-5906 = 3.22 angstrom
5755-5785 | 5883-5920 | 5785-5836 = -1.88 angstrom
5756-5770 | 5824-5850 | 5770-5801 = 1.67 angstrom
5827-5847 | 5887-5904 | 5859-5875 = -0.65 angstrom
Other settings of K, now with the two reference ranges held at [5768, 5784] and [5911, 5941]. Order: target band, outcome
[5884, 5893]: 0.19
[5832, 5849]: -0.04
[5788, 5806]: -0.01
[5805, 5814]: -0.04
